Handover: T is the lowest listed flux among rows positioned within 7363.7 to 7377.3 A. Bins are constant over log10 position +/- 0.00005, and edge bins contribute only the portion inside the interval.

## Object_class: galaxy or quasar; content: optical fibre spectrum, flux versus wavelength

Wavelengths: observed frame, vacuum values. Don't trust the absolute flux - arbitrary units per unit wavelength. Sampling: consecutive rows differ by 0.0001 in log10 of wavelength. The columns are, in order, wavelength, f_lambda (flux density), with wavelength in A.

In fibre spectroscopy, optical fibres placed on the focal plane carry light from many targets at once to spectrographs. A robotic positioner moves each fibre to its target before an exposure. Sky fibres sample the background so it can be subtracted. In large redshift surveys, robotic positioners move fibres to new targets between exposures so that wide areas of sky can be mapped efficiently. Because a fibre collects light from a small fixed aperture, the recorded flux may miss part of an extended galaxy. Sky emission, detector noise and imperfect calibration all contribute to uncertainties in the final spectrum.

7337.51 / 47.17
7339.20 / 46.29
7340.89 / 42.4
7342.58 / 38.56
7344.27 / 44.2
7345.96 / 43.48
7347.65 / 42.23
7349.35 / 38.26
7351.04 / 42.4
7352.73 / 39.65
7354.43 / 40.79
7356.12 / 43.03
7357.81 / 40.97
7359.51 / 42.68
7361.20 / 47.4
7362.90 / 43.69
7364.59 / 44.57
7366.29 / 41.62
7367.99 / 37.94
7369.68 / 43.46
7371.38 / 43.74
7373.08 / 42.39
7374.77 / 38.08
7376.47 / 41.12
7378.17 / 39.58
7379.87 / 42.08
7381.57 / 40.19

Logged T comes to 37.94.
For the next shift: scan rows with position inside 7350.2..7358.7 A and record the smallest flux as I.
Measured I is 39.65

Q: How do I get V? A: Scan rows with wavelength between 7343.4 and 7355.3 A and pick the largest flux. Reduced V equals 44.2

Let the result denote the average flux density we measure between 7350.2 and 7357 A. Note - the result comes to 41.5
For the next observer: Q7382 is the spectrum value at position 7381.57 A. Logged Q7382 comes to 40.19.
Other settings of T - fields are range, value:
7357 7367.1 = 40.97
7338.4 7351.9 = 38.26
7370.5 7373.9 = 42.39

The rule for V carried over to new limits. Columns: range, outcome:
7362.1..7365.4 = 44.57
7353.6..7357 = 43.03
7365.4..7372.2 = 43.74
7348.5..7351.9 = 42.4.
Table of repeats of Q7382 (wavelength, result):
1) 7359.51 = 42.68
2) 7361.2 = 47.4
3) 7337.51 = 47.17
